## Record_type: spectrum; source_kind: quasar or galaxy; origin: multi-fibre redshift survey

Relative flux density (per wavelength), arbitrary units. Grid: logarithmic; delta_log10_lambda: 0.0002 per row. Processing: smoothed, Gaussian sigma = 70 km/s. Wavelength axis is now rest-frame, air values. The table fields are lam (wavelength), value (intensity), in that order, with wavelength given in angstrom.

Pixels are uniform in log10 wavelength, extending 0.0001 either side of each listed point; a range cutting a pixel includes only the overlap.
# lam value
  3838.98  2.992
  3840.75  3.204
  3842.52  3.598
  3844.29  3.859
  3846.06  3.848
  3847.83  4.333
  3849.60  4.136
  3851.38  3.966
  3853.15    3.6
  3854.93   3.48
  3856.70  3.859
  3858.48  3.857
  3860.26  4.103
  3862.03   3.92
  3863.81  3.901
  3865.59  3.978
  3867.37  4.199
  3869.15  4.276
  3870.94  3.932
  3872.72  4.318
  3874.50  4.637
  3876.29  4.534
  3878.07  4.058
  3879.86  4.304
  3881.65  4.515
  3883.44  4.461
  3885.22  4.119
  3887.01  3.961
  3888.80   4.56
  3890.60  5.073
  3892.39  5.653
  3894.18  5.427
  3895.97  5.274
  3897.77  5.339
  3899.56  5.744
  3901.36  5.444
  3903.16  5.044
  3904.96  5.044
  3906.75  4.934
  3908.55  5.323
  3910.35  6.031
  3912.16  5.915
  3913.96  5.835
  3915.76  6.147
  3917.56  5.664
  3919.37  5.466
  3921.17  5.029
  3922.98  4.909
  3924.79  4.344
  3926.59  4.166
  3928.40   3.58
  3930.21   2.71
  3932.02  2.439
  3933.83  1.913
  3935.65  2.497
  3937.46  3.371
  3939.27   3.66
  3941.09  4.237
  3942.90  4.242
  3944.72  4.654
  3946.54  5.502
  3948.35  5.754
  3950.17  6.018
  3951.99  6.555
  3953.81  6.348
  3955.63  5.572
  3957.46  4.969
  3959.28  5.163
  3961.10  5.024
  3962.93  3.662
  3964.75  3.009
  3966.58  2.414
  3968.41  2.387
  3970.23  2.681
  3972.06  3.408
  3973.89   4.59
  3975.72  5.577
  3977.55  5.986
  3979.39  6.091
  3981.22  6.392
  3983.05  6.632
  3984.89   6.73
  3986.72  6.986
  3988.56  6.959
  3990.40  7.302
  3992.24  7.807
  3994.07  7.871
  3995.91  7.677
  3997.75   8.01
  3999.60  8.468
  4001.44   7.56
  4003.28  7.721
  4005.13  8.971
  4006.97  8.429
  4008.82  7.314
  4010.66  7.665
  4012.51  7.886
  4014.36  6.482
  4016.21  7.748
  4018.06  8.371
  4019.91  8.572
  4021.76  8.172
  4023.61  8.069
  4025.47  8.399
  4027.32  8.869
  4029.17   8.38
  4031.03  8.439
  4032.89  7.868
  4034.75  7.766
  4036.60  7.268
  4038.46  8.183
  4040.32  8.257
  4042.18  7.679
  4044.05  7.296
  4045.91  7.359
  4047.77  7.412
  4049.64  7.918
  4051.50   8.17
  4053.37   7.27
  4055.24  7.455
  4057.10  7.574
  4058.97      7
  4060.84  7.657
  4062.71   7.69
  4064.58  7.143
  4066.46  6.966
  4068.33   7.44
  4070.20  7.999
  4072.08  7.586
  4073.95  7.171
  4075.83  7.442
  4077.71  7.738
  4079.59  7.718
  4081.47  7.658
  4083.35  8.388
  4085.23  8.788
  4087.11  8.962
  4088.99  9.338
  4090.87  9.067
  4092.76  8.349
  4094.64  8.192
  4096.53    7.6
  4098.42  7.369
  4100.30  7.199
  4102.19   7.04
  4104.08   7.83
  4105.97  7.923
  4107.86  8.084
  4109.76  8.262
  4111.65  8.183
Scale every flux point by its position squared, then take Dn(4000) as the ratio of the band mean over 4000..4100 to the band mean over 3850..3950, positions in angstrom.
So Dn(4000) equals 1.9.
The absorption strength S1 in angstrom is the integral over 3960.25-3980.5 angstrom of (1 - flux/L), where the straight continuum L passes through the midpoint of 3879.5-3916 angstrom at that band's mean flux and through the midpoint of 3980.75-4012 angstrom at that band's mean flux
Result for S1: 8.3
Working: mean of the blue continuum 5.15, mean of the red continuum 7.58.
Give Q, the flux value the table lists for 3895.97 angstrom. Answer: 5.274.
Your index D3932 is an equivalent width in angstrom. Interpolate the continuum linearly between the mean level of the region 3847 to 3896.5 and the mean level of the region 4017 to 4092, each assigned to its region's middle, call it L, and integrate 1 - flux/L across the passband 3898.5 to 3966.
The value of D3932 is 8.7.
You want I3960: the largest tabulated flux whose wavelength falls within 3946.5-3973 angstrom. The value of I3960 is 6.555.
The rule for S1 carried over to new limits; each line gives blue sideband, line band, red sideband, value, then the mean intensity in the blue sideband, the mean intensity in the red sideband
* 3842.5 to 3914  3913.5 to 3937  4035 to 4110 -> 5.03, 4.55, 7.78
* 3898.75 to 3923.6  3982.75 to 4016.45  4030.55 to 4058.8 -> -3.20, 5.47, 7.7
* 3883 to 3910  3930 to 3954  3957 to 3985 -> 2.54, 5.06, 4.61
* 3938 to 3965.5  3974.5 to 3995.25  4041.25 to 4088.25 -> -3.53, 4.95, 7.67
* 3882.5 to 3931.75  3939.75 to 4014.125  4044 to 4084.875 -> 2.11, 4.97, 7.57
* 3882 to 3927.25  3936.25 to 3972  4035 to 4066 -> 9.09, 5.16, 7.58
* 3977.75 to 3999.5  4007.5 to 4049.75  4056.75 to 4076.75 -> -3.52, 7.14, 7.42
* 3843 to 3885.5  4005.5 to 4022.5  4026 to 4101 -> -2.38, 4.09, 7.85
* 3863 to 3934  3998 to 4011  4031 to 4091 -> -2.58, 4.68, 7.78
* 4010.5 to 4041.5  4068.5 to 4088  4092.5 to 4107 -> -0.39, 8.03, 7.66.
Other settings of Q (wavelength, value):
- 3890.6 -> 5.073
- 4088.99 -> 9.338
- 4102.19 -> 7.04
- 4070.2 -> 7.999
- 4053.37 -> 7.27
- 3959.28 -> 5.163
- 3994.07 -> 7.871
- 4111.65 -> 8.183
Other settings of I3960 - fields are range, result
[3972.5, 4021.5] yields 8.971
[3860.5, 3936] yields 6.147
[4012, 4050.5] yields 8.869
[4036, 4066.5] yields 8.257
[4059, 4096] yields 9.338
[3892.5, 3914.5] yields 6.031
